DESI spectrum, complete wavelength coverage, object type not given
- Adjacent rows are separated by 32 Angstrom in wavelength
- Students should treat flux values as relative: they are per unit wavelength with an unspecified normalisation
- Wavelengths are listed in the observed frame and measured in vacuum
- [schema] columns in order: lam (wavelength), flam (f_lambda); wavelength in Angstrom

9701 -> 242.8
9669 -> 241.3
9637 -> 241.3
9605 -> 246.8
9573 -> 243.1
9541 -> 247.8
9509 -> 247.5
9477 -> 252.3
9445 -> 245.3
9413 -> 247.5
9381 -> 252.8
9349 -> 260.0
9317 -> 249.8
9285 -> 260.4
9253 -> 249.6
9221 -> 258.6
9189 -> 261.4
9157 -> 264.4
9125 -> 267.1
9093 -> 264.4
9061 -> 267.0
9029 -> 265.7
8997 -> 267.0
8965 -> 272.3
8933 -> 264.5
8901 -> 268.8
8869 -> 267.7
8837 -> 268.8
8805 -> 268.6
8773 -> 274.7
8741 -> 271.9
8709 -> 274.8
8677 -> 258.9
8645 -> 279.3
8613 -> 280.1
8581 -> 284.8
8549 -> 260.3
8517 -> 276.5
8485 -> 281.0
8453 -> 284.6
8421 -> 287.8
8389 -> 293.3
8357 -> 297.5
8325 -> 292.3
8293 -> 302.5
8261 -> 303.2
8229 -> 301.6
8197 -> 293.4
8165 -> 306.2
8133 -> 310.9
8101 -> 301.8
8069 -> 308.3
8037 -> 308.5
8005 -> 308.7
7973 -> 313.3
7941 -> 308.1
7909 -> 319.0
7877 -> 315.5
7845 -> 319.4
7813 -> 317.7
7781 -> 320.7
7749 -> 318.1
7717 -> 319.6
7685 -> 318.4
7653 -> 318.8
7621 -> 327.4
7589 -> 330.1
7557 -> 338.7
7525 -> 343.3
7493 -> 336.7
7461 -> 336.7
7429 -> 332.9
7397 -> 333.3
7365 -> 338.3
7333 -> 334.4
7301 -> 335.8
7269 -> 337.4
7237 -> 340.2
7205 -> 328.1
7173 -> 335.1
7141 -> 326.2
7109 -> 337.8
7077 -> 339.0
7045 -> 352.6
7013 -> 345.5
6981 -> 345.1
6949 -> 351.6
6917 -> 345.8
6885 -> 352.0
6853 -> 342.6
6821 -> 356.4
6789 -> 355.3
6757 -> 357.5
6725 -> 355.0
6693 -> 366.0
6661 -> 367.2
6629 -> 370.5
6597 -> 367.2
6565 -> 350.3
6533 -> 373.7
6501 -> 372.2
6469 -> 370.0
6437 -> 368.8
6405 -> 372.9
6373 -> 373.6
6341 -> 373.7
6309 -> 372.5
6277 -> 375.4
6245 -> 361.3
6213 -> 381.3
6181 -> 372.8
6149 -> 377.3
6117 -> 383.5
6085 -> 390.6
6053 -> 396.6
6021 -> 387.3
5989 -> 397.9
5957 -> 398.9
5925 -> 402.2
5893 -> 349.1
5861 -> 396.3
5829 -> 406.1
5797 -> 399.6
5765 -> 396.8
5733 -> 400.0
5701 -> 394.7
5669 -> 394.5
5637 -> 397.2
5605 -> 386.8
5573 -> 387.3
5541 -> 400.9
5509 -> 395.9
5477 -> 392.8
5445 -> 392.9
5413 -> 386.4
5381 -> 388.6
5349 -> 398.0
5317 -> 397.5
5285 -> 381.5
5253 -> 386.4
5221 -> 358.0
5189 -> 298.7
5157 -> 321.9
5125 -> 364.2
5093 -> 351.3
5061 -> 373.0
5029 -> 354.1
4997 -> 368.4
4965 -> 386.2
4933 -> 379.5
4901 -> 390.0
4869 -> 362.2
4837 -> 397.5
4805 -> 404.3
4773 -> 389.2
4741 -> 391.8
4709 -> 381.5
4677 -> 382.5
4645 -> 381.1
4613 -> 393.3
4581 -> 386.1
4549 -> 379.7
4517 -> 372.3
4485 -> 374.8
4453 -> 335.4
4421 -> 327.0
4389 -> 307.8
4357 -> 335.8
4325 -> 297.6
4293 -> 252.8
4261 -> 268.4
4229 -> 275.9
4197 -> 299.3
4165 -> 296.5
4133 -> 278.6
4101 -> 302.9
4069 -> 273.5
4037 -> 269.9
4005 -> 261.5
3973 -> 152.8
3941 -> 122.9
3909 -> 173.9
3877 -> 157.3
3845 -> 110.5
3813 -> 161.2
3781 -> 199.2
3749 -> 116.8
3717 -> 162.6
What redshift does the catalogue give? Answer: 0.00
